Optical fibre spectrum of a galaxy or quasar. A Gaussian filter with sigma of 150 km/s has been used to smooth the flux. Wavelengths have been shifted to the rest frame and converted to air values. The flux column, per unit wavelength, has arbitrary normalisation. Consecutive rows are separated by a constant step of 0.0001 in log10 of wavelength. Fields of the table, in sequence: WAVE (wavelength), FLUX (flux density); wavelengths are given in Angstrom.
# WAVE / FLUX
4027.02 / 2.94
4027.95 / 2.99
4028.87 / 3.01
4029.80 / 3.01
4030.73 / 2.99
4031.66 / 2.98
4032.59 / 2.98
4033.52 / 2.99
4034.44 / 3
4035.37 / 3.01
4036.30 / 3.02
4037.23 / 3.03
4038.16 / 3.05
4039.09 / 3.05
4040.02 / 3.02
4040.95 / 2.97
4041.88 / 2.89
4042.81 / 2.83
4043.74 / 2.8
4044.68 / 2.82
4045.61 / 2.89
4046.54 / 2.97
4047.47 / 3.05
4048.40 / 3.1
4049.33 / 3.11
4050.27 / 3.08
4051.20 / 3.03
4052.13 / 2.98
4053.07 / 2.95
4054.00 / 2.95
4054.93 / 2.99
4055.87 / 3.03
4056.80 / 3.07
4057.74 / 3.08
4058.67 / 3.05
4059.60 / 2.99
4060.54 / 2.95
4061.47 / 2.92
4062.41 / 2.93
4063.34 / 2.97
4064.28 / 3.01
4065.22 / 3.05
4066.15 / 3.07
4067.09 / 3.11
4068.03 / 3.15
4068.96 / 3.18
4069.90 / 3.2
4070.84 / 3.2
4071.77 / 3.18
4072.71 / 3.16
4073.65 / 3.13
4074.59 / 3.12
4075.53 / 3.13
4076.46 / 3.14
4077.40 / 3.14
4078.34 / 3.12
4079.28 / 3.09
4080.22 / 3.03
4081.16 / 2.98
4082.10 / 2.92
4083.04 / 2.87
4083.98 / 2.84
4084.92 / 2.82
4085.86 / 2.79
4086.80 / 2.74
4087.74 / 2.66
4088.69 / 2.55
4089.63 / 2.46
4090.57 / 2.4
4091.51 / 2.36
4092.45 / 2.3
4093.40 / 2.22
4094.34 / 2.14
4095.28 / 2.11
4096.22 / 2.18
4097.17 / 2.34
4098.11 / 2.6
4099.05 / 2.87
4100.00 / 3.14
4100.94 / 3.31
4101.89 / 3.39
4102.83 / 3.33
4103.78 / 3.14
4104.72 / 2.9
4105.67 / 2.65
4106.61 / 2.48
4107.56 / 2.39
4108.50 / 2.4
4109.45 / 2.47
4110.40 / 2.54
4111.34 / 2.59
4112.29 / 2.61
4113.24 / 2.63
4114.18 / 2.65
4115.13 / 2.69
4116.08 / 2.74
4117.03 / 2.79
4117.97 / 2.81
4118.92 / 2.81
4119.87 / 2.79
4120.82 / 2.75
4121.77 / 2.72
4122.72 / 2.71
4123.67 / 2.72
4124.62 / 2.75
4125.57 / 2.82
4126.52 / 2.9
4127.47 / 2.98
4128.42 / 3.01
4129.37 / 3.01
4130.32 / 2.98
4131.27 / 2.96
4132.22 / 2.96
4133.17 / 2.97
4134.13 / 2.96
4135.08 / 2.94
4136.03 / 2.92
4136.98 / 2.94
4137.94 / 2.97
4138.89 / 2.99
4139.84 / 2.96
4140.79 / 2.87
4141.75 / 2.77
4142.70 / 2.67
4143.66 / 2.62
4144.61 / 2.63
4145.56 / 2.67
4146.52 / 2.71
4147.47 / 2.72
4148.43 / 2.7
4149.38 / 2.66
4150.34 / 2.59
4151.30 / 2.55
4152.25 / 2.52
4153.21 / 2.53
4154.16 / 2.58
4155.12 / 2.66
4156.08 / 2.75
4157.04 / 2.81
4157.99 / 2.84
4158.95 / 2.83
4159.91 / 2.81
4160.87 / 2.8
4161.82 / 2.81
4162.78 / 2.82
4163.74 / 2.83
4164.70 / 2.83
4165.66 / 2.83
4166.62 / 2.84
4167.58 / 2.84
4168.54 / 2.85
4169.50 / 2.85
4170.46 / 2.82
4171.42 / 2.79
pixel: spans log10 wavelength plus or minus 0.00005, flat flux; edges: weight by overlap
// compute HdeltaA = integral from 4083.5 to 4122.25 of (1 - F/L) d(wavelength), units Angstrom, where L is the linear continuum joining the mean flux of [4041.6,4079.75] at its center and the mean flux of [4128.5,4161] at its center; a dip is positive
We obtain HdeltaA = 3.4 Angstrom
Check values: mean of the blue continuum 3.04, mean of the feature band 2.66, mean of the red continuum 2.79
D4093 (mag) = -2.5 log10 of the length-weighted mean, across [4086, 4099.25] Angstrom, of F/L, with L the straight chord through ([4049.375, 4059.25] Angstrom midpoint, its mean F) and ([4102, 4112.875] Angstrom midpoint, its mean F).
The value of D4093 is 0.15 mag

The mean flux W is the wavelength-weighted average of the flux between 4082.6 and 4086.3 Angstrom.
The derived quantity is 2.83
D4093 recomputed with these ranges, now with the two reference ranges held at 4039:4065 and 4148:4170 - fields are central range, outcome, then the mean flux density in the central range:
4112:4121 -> 0.04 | 2.73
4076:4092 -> 0.04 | 2.82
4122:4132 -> -0.03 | 2.88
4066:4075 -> -0.08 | 3.15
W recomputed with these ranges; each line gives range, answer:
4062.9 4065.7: 3.01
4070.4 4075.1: 3.16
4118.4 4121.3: 2.78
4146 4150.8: 2.67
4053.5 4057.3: 3.01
